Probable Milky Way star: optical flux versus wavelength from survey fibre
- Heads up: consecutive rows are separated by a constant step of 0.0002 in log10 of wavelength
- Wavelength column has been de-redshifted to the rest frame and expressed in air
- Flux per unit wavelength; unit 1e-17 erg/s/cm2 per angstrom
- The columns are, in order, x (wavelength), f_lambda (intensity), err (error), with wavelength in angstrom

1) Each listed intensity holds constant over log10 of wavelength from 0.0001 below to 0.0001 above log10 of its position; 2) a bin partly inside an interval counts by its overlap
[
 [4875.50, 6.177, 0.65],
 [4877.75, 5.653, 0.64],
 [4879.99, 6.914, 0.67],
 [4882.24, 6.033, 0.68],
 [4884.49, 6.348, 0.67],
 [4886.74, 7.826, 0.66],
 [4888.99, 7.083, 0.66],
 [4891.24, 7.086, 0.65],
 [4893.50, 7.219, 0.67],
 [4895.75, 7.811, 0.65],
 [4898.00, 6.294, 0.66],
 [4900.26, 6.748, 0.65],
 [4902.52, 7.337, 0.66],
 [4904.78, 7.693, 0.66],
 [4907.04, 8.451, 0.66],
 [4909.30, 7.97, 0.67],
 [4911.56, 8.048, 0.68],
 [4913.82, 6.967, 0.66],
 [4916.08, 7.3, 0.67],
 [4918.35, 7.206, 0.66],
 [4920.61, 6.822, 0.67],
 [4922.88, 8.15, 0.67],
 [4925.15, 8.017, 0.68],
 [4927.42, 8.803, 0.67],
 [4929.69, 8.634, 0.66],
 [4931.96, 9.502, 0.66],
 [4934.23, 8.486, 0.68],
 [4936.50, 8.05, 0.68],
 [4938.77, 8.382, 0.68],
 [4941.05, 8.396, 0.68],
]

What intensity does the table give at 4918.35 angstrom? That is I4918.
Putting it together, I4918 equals 7.206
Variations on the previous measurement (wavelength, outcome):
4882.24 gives 6.033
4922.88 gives 8.15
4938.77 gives 8.382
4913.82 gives 6.967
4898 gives 6.294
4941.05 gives 8.396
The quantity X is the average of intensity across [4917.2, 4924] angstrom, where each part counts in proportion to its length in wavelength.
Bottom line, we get 7.39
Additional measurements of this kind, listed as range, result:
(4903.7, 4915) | 7.83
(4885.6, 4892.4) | 7.32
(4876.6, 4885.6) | 6.24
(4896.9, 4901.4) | 6.51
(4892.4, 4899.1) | 7.12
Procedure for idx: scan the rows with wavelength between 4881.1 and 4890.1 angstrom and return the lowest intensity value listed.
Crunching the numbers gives 6.033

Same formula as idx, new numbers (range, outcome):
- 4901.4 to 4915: 6.967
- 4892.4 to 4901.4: 6.294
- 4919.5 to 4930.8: 6.822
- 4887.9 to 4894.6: 7.083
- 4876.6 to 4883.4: 5.653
